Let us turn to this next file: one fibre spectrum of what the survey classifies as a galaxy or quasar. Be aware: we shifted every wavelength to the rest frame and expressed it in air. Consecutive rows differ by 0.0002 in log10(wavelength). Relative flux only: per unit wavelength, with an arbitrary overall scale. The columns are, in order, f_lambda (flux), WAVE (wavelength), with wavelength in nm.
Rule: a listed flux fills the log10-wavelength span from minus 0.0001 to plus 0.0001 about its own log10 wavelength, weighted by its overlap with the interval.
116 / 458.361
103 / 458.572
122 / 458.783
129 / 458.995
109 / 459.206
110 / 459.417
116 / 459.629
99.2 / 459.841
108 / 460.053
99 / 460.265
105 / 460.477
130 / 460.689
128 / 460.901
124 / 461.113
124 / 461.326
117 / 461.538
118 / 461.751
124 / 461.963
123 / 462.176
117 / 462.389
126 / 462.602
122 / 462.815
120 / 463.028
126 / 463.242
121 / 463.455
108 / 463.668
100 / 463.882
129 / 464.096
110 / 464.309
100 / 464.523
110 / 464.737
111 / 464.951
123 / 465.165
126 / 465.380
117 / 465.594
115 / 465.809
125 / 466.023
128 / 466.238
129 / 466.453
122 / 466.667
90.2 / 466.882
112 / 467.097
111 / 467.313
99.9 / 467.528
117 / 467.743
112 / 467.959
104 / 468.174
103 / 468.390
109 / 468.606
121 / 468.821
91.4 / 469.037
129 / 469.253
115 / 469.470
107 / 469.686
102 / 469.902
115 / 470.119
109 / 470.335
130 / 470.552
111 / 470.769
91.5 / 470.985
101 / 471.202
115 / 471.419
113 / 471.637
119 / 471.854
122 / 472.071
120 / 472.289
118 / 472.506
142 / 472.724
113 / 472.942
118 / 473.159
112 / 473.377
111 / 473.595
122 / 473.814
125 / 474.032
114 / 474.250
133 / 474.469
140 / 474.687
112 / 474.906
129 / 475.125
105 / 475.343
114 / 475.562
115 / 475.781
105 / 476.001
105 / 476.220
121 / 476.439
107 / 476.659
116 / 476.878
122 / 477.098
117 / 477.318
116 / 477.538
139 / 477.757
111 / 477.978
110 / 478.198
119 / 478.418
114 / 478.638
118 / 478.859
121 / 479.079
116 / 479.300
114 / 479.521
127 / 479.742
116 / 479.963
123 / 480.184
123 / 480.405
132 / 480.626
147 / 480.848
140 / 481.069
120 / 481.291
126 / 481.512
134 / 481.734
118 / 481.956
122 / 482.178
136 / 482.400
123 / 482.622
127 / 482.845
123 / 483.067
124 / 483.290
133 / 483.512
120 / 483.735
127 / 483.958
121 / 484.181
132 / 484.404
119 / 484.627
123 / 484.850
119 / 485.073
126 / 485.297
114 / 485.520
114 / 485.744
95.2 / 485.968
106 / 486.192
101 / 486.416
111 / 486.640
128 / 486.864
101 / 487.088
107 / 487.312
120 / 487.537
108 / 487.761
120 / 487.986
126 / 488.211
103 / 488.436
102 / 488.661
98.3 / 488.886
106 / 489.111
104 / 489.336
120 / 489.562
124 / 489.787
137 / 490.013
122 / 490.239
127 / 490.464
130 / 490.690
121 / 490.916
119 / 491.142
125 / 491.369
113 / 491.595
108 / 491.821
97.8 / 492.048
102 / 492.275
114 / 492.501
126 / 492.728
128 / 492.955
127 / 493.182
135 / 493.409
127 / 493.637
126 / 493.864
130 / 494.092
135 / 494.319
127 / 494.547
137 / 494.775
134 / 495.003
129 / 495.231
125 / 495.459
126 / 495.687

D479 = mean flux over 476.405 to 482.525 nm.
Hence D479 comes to 122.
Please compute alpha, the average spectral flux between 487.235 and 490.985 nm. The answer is 116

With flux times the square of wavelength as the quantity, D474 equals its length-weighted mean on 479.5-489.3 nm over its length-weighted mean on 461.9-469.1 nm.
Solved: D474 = 1.12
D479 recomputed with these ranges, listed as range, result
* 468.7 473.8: 114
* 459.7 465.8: 117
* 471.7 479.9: 118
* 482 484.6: 126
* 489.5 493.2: 120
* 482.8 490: 116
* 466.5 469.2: 109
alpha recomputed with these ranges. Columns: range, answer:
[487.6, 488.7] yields 113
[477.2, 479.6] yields 118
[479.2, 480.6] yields 121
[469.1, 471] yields 113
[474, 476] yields 120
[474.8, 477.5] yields 114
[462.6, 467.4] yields 116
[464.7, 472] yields 113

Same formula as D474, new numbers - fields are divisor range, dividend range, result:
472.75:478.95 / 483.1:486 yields 1.07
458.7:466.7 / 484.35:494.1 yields 1.11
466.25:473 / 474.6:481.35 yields 1.10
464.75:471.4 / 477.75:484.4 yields 1.16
